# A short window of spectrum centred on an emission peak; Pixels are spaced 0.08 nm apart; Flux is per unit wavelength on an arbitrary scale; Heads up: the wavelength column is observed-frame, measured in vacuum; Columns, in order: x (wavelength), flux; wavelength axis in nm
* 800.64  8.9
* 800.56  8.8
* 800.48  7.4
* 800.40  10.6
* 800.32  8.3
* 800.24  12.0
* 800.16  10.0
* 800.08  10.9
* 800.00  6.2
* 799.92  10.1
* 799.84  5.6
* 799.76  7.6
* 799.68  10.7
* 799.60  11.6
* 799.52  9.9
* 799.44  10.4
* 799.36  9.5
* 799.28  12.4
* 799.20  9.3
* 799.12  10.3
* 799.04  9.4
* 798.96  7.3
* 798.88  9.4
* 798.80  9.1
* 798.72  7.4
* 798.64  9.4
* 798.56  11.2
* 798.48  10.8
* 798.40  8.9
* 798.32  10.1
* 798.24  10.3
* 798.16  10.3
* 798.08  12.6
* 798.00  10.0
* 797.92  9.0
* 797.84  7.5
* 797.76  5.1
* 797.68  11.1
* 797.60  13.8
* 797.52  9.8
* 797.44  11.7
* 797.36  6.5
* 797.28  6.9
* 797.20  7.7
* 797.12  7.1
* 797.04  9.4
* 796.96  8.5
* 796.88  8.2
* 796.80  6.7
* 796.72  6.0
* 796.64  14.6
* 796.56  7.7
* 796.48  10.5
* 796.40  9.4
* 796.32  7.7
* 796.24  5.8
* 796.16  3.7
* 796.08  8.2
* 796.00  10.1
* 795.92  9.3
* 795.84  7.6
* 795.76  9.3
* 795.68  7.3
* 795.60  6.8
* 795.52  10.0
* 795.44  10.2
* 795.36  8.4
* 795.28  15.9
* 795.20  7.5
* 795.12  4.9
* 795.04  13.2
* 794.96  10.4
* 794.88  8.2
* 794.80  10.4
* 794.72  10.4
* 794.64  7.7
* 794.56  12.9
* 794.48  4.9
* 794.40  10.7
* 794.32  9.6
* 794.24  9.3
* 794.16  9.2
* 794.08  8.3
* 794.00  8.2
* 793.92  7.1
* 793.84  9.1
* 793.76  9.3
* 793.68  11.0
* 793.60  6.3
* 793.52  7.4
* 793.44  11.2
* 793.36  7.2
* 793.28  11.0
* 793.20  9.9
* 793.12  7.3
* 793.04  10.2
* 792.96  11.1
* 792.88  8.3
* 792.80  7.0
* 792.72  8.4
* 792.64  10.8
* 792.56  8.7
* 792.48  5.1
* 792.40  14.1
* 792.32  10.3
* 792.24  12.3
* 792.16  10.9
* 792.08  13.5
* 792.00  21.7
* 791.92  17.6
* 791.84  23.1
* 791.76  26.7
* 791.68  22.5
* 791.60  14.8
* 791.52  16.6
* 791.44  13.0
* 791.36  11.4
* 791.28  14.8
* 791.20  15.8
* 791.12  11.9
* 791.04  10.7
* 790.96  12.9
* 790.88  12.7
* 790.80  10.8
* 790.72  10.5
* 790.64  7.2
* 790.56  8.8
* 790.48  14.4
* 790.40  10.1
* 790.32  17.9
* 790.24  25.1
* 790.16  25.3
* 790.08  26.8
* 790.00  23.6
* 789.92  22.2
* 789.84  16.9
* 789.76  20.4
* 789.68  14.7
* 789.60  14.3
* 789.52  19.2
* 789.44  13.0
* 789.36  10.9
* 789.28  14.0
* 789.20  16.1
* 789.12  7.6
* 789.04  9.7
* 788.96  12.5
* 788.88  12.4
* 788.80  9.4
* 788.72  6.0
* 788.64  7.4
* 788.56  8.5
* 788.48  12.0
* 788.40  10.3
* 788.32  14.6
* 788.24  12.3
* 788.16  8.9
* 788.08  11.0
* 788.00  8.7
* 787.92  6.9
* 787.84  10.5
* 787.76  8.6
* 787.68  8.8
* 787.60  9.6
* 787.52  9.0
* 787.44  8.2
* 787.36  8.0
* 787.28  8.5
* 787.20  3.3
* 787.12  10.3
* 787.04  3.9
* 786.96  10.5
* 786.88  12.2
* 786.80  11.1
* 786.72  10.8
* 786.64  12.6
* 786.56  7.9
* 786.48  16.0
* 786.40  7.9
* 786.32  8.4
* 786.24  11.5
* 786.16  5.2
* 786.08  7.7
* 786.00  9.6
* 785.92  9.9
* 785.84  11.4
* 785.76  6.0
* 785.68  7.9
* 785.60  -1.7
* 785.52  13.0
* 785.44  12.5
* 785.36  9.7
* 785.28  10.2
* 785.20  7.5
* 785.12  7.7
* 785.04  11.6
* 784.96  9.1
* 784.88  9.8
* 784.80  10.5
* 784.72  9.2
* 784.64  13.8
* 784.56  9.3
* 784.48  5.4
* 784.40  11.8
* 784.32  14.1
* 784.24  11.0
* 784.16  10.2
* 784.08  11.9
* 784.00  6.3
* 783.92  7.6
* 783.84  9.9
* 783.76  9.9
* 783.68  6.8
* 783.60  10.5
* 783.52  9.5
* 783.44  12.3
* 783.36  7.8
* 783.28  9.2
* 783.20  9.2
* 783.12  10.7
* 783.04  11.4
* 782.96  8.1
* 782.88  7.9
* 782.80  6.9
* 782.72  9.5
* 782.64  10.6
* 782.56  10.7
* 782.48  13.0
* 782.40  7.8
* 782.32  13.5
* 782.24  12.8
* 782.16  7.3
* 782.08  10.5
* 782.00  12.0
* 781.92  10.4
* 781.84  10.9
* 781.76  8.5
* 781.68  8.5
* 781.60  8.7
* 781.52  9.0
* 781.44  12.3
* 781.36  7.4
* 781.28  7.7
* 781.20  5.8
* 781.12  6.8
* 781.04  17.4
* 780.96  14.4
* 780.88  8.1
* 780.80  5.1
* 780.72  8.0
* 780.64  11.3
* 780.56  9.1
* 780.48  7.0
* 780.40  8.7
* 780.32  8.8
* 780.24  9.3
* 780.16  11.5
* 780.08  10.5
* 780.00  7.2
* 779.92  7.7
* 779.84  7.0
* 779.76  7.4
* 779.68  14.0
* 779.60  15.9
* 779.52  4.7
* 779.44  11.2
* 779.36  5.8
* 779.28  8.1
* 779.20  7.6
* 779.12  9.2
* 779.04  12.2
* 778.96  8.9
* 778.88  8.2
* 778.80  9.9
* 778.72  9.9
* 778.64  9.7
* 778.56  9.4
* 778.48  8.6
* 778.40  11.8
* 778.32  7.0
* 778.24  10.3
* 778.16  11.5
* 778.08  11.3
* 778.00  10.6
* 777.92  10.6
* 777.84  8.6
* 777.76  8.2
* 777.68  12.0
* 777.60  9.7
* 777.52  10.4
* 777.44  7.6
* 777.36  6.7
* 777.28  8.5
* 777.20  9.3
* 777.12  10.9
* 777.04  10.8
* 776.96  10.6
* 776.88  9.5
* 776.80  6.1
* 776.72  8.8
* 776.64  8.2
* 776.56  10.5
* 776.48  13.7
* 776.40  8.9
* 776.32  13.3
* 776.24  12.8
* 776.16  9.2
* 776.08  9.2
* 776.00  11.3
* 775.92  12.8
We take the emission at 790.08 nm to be [S II]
